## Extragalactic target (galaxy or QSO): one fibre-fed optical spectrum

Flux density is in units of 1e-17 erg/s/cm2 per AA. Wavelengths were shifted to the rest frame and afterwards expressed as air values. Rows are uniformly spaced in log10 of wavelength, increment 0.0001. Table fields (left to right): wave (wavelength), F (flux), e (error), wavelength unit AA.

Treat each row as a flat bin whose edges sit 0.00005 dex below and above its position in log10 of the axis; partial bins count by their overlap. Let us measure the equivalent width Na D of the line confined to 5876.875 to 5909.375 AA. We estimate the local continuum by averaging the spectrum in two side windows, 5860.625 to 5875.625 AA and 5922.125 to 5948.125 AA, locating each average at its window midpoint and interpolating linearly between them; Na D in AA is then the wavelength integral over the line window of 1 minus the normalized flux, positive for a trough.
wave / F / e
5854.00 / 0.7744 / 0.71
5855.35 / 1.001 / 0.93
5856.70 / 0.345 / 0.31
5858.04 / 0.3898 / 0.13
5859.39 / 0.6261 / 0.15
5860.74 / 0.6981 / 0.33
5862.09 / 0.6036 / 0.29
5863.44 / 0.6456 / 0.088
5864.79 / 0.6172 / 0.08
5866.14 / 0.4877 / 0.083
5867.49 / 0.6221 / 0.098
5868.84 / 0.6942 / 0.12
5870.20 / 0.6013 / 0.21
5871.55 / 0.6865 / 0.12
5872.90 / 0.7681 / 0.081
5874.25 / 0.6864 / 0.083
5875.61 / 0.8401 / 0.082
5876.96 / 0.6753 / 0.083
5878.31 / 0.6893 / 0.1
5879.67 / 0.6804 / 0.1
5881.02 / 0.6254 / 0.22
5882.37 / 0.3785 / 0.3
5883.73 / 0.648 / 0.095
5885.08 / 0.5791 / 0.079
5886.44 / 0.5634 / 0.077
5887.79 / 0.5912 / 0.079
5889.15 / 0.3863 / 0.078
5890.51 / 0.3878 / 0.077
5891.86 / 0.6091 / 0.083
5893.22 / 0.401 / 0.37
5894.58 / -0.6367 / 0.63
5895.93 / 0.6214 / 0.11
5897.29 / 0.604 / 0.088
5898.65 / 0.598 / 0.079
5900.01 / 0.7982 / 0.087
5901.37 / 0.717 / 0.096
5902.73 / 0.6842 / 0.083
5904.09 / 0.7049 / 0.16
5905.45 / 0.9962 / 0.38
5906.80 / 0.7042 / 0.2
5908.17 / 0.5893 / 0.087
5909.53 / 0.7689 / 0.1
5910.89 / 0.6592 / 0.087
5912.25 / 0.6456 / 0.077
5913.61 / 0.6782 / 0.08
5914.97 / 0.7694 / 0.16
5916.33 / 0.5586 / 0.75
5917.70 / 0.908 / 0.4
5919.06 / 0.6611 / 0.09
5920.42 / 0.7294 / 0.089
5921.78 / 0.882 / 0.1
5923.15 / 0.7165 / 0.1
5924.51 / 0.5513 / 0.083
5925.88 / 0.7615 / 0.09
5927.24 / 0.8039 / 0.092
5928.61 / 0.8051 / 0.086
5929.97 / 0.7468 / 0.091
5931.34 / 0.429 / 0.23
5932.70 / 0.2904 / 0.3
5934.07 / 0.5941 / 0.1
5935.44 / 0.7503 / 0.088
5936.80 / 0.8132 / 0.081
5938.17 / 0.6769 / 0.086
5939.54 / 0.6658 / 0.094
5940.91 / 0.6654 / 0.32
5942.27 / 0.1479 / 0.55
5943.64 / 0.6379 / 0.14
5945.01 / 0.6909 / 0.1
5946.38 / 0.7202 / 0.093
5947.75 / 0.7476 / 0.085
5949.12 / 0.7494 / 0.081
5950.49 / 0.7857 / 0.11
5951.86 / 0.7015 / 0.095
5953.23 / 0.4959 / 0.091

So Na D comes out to 4.1 AA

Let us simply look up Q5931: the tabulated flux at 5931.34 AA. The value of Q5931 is 0.429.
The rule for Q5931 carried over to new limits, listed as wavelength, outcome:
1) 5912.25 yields 0.6456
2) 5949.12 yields 0.7494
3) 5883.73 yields 0.648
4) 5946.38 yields 0.7202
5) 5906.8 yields 0.7042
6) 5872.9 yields 0.7681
